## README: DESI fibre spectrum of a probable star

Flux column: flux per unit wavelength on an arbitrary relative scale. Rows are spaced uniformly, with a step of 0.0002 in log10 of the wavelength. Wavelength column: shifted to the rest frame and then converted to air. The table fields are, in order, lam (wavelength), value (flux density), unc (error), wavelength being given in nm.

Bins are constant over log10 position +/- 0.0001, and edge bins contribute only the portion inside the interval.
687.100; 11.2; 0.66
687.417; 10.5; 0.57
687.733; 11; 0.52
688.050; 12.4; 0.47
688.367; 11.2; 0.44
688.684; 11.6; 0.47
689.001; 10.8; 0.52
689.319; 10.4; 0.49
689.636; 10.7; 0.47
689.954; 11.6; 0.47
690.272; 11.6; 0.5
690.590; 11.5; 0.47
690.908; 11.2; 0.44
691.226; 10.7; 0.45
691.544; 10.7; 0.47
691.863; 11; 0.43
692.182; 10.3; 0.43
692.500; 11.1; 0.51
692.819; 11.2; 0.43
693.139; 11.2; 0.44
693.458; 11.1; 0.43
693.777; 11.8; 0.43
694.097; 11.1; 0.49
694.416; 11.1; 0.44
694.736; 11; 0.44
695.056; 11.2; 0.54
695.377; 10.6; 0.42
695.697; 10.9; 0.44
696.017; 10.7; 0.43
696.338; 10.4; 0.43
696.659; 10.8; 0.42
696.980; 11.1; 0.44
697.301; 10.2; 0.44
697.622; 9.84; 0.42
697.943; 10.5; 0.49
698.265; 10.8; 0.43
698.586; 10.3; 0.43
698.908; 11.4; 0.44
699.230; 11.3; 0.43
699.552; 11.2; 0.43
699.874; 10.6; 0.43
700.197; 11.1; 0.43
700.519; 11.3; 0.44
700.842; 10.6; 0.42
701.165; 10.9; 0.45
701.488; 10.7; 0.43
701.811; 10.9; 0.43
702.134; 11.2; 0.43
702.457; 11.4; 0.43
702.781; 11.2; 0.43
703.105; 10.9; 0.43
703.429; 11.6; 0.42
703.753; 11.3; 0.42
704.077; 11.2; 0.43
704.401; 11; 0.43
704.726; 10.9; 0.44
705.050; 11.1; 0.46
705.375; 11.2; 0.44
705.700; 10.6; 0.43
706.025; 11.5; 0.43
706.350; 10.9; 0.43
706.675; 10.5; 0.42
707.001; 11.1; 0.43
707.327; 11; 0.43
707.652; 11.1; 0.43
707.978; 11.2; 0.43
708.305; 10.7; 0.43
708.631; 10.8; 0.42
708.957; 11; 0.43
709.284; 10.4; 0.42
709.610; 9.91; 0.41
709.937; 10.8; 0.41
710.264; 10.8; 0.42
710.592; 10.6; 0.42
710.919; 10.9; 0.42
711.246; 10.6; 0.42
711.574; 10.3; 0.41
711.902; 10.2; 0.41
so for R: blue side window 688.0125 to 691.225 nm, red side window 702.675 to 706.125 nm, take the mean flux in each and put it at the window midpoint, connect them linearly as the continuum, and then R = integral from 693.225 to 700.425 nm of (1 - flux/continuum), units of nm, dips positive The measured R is 0.198 nm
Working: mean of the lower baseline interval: 11.2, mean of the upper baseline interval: 11.1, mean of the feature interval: 10.9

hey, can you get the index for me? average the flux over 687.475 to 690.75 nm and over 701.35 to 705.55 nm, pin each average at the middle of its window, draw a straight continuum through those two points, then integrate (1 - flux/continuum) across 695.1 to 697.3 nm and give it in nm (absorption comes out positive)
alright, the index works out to 0.09 nm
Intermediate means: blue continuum 11.3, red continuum 11.1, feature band 10.7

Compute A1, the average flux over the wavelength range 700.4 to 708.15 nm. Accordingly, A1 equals 11.1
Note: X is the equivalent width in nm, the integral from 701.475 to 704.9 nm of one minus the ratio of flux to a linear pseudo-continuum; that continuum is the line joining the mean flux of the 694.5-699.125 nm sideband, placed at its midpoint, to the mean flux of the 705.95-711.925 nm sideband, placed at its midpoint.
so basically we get -0.13 nm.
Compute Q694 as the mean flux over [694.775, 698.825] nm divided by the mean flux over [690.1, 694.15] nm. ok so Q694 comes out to 1.0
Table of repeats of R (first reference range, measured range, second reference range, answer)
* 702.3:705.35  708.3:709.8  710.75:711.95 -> 0.025 nm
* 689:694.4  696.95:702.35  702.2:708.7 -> 0.120 nm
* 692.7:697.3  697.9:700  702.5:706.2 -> 0.029 nm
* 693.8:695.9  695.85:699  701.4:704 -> 0.139 nm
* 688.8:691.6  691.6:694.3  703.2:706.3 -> -0.005 nm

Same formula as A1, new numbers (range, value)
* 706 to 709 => 11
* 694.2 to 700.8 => 10.8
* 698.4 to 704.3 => 11.1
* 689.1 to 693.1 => 11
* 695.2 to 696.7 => 10.7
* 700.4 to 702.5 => 11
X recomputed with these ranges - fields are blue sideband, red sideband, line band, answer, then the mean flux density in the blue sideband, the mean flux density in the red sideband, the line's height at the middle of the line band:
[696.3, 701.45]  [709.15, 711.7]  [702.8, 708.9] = -0.229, 10.8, 10.5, 10.6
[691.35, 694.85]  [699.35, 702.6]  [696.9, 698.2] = 0.074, 11.1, 11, 11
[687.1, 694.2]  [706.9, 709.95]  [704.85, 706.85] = -0.023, 11.1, 10.8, 10.8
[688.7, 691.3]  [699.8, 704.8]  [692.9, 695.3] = -0.022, 11.1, 11.1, 11.1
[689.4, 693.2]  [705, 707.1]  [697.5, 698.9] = 0.067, 11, 11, 11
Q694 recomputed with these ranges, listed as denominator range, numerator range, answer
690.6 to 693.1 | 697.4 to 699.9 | 0.98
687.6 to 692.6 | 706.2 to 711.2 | 0.97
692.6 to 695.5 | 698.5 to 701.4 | 0.98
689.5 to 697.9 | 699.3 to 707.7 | 1.01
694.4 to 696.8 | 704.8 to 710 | 1.00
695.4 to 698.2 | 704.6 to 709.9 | 1.03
